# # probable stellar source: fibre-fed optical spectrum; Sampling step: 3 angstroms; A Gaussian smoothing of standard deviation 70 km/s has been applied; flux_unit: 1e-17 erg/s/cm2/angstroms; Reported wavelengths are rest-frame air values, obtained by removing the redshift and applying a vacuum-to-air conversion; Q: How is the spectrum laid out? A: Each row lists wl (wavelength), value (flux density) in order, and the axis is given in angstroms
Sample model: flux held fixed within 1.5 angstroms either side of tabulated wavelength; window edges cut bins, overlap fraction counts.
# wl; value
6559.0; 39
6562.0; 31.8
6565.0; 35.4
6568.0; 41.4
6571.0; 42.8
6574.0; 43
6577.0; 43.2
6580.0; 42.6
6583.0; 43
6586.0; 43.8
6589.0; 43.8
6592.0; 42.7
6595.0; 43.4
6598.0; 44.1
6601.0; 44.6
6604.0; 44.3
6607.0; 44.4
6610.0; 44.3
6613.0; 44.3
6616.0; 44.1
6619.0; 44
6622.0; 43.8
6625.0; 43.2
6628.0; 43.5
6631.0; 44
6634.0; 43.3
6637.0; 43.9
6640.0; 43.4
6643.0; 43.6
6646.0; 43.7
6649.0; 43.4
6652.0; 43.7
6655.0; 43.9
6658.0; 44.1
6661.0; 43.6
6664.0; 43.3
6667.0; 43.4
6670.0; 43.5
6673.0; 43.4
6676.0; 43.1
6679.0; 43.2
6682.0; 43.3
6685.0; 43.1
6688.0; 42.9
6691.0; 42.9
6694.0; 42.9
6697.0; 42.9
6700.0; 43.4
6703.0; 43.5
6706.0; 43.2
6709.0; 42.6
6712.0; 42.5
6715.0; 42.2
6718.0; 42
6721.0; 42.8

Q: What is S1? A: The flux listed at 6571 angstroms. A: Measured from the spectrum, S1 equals 42.8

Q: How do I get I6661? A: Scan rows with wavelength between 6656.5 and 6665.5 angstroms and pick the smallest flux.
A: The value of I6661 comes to 43.3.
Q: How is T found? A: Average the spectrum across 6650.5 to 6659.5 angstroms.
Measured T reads 43.9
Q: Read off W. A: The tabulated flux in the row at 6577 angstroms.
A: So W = 43.2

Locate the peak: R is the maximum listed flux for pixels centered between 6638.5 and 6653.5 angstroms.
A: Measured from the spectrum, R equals 43.7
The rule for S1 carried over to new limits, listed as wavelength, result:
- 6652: 43.7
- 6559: 39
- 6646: 43.7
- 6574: 43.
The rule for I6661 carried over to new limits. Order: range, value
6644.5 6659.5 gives 43.4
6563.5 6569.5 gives 35.4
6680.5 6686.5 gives 43.1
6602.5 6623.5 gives 43.8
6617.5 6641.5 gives 43.2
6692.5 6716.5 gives 42.2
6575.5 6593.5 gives 42.6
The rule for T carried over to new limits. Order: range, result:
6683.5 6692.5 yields 43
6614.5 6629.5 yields 43.7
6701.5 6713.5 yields 43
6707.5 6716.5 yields 42.4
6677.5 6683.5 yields 43.2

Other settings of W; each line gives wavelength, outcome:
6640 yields 43.4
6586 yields 43.8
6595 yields 43.4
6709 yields 42.6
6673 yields 43.4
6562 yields 31.8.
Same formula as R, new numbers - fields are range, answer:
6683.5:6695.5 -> 43.1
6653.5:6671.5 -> 44.1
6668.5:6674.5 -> 43.5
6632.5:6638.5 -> 43.9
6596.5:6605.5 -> 44.6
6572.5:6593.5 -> 43.8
